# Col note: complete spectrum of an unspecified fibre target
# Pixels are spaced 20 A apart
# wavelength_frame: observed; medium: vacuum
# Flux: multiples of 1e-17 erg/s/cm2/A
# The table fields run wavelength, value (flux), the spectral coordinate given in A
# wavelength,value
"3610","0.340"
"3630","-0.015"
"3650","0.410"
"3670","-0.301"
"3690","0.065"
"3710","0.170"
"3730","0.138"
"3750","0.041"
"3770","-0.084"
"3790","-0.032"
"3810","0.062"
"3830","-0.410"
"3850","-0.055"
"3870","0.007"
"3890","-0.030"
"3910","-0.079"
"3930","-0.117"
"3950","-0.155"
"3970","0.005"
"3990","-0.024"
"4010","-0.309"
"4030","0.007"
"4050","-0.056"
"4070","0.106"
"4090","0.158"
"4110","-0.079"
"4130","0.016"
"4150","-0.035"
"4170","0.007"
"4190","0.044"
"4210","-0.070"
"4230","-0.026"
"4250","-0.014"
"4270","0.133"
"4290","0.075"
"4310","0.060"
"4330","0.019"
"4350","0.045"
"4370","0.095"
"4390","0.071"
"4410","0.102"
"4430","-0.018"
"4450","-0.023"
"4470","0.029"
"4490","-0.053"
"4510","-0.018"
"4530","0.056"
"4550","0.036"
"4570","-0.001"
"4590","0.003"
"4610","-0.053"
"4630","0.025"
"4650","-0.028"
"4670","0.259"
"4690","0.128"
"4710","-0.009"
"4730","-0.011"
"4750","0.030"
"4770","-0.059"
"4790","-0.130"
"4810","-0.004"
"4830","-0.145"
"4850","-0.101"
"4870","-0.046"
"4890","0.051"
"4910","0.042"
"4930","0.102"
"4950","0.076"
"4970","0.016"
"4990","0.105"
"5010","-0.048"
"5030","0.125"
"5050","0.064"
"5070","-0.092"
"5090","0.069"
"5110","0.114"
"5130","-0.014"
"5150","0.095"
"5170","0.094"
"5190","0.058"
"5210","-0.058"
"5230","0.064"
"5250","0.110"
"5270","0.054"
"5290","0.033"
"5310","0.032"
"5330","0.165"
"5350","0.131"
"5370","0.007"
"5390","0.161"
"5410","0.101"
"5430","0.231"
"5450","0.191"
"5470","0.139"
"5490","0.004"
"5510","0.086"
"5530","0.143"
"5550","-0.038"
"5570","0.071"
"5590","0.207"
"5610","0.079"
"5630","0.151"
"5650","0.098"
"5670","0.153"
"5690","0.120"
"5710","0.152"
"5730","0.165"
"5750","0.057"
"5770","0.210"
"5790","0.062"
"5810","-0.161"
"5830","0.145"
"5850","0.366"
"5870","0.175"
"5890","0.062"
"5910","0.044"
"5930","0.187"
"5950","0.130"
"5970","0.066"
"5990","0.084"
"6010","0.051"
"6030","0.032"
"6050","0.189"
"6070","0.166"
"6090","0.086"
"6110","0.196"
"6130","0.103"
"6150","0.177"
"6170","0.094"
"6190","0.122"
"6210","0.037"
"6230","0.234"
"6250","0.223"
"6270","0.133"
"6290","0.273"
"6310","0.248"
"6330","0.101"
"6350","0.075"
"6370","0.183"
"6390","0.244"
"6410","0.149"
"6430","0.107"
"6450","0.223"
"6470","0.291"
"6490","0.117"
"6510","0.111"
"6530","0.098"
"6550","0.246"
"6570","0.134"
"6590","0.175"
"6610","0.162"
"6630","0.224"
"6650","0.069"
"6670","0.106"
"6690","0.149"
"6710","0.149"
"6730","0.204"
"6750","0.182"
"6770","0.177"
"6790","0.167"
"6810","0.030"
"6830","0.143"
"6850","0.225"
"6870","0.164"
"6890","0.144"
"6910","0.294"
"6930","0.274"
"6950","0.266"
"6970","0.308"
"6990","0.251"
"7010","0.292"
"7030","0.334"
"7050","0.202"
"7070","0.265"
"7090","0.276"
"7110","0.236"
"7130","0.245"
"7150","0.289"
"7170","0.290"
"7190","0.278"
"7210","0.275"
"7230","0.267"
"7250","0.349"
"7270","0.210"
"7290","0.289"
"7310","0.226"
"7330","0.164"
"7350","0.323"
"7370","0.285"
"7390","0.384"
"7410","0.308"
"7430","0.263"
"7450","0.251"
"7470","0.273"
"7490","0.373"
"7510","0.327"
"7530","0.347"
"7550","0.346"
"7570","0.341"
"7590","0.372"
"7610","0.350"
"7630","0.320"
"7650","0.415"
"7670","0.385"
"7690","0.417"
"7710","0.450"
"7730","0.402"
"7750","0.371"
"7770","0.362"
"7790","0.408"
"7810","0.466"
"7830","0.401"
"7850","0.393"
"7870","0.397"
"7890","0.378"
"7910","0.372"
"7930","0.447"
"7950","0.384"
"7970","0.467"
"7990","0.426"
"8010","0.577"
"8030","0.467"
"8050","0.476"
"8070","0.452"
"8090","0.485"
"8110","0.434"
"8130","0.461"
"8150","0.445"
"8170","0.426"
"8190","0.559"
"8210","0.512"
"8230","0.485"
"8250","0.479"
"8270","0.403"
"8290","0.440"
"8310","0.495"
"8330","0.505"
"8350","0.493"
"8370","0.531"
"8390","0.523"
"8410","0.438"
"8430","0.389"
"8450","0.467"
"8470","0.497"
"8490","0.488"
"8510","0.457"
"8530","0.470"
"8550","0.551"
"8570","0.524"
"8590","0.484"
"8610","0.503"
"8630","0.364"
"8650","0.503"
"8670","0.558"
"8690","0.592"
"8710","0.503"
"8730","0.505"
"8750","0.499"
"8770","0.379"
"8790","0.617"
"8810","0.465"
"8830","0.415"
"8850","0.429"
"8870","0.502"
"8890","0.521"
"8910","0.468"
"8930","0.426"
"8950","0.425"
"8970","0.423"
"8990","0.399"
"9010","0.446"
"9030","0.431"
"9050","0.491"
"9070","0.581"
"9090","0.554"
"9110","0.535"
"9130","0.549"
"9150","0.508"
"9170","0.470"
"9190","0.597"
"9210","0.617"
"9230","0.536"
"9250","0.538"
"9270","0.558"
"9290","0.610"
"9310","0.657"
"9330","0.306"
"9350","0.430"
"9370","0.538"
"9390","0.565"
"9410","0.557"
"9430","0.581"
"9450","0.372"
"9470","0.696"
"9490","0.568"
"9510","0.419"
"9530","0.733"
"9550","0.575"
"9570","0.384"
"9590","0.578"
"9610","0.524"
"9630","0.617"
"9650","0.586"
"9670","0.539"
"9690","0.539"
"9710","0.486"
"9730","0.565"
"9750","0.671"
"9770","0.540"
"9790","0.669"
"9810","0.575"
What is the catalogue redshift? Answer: 0.732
